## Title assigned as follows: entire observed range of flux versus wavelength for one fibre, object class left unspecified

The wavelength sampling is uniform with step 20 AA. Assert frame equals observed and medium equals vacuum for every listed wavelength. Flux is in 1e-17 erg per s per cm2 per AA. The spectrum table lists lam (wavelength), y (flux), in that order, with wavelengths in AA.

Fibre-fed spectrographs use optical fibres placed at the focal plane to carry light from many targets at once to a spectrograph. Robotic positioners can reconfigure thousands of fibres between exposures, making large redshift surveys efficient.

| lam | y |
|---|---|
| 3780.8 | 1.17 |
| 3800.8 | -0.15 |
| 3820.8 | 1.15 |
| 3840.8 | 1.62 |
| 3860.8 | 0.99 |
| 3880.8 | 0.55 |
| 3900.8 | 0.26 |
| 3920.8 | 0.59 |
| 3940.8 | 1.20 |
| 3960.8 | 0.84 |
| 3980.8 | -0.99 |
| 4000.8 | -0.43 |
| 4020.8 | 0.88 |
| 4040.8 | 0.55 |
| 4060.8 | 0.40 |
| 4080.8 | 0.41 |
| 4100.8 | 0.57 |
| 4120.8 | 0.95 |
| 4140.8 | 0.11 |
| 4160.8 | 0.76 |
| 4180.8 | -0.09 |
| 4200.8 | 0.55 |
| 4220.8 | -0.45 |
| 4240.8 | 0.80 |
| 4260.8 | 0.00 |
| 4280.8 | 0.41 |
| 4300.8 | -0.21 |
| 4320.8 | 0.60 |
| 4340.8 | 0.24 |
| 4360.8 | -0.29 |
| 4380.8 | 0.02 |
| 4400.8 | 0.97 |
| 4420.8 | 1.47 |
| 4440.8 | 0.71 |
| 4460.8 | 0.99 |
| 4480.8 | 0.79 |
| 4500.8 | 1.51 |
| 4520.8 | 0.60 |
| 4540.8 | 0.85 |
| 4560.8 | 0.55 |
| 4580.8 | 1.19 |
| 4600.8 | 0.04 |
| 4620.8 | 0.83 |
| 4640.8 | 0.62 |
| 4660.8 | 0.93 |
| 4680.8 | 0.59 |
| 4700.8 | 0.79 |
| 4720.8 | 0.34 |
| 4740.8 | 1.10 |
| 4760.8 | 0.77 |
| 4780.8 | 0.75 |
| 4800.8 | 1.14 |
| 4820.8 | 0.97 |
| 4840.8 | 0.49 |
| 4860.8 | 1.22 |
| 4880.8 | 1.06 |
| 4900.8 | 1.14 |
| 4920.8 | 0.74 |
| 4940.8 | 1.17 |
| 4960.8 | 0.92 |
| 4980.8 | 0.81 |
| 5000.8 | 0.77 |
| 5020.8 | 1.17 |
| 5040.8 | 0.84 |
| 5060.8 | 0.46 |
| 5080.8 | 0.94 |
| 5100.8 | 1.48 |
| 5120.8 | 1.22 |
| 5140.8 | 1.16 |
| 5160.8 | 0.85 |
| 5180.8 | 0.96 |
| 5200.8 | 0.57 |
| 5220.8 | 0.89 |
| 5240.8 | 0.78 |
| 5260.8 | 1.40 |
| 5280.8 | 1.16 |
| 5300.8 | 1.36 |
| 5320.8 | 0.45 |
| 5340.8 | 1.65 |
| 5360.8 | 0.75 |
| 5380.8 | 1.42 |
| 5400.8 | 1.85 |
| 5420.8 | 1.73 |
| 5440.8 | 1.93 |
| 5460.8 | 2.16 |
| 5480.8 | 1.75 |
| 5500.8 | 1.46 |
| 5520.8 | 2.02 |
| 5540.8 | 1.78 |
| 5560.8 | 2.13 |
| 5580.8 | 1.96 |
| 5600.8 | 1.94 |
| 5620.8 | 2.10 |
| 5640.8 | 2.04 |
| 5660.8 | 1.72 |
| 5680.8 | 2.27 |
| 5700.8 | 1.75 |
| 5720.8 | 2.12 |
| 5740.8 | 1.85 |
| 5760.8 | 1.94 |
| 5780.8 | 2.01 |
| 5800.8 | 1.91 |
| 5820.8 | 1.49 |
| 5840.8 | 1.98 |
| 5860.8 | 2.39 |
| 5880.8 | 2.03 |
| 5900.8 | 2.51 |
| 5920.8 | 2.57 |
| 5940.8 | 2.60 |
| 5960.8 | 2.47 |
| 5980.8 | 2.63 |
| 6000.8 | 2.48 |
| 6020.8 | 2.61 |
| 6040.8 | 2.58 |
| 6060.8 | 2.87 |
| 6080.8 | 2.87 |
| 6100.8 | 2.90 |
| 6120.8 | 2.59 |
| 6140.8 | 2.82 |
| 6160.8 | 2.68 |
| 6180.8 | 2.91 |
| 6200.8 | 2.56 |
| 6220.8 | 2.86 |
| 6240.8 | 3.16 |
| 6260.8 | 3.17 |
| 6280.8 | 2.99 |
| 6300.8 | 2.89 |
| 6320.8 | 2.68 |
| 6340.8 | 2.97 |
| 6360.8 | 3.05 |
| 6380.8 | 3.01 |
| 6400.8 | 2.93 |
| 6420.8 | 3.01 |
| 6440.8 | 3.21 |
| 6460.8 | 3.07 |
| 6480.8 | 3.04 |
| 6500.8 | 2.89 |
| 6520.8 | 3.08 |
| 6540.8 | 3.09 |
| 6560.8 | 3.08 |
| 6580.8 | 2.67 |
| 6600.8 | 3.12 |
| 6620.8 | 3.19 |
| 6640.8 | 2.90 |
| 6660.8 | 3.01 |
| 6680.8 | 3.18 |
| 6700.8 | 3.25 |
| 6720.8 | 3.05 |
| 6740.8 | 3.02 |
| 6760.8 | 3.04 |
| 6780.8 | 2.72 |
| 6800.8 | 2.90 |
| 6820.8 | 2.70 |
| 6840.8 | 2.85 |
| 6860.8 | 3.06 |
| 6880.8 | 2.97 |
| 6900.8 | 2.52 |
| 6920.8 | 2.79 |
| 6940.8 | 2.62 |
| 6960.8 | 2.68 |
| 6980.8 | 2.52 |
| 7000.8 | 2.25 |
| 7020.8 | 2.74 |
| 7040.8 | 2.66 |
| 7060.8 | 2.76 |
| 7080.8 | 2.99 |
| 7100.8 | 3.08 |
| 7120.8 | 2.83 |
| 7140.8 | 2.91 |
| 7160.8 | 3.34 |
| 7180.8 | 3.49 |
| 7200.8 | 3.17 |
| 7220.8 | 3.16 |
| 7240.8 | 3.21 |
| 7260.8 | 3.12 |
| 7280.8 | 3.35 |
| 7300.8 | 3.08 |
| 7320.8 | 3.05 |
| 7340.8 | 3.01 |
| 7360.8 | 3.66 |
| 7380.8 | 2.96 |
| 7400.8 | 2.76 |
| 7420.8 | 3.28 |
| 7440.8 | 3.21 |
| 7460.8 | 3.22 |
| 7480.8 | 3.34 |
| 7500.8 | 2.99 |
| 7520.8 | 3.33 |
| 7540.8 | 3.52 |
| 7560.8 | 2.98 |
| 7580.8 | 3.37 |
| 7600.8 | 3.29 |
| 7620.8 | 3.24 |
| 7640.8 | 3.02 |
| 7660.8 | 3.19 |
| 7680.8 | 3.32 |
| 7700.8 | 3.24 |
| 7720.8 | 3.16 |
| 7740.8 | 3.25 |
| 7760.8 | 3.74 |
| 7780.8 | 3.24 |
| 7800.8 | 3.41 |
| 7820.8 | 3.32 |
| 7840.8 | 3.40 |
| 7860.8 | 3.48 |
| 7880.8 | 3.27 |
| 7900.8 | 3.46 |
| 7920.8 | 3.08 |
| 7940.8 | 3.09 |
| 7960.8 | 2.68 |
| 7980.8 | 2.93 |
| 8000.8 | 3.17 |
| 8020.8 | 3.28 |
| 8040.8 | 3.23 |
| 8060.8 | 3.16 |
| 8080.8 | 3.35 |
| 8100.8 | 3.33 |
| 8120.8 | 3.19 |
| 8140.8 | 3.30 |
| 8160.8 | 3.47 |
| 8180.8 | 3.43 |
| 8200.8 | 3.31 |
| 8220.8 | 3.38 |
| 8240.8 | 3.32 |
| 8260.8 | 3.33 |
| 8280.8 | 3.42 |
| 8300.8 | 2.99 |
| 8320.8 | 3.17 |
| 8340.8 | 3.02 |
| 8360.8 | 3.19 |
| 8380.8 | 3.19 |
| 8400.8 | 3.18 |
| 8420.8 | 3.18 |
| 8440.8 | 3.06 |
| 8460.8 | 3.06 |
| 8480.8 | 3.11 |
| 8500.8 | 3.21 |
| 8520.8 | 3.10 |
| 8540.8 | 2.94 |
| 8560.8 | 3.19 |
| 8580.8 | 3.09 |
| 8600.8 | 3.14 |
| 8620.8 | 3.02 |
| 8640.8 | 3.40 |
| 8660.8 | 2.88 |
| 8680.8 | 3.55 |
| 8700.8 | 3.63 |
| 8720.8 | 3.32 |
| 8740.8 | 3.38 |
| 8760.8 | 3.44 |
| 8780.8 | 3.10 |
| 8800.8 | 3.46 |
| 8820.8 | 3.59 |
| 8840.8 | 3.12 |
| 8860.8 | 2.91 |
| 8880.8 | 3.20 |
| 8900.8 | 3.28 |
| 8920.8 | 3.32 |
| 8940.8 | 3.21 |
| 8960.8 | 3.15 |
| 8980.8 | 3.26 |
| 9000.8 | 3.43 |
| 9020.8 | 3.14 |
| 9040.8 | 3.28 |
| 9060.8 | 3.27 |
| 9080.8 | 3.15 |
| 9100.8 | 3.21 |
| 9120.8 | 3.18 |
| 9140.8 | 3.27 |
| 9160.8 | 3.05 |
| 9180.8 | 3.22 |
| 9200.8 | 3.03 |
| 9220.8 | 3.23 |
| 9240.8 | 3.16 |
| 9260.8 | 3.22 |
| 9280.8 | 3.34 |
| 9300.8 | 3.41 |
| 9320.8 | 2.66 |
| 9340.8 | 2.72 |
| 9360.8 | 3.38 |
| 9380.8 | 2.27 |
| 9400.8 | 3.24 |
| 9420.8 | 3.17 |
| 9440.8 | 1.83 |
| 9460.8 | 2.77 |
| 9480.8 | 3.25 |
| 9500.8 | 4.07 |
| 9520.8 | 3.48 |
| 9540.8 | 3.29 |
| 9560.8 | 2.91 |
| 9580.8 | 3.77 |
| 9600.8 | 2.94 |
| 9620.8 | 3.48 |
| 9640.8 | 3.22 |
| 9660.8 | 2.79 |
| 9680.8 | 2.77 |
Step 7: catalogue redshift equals 0.352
